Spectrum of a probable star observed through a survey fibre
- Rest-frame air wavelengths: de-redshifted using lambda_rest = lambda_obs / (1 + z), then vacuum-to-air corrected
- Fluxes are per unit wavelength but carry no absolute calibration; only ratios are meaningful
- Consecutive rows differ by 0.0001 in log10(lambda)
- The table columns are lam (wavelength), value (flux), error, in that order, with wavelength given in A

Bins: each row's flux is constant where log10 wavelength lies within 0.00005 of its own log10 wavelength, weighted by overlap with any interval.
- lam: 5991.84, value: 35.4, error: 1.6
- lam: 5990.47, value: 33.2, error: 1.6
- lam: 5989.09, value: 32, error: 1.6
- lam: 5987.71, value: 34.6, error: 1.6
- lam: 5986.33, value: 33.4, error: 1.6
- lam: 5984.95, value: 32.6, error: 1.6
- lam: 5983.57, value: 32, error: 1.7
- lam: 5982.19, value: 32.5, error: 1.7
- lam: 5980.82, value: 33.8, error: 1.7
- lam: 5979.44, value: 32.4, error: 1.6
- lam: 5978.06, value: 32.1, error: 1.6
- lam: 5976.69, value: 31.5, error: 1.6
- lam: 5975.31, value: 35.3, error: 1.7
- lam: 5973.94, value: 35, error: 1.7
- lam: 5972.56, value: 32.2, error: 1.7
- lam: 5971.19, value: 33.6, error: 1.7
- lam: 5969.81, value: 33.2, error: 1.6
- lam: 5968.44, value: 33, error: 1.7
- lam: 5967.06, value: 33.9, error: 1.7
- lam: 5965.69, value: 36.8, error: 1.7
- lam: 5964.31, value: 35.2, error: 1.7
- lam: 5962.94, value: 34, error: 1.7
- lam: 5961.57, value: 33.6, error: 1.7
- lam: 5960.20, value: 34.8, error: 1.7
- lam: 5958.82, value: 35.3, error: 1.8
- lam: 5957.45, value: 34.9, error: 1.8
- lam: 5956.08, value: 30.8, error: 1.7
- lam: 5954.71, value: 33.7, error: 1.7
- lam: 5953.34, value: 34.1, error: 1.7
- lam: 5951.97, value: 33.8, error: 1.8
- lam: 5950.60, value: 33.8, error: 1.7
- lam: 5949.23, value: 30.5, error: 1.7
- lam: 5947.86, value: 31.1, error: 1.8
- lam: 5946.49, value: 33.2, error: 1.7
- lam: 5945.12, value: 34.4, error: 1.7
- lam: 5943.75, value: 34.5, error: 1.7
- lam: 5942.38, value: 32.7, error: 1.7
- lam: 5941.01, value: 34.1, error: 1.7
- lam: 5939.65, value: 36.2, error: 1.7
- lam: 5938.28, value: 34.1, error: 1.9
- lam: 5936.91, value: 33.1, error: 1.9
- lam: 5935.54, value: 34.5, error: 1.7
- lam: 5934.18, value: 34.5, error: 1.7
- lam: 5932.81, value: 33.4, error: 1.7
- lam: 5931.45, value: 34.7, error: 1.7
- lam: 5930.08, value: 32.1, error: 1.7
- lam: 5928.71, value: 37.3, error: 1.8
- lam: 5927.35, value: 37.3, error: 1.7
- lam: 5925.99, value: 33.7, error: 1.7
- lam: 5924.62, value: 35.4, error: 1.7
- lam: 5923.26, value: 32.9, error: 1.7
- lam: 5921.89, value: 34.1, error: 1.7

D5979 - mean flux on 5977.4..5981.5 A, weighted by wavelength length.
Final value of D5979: 32.7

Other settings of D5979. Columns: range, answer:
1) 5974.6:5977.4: 33.5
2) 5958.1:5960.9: 35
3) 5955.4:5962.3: 33.9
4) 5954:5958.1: 33.2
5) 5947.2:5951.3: 31.8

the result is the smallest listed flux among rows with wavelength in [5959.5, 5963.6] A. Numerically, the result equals 33.6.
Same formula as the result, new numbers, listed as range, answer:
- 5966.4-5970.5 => 33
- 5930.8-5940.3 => 33.1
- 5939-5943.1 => 32.7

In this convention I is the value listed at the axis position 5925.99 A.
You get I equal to 33.7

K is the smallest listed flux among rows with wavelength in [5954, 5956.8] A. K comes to 30.8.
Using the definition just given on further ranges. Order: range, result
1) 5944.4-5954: 30.5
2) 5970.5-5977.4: 31.5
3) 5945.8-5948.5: 31.1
